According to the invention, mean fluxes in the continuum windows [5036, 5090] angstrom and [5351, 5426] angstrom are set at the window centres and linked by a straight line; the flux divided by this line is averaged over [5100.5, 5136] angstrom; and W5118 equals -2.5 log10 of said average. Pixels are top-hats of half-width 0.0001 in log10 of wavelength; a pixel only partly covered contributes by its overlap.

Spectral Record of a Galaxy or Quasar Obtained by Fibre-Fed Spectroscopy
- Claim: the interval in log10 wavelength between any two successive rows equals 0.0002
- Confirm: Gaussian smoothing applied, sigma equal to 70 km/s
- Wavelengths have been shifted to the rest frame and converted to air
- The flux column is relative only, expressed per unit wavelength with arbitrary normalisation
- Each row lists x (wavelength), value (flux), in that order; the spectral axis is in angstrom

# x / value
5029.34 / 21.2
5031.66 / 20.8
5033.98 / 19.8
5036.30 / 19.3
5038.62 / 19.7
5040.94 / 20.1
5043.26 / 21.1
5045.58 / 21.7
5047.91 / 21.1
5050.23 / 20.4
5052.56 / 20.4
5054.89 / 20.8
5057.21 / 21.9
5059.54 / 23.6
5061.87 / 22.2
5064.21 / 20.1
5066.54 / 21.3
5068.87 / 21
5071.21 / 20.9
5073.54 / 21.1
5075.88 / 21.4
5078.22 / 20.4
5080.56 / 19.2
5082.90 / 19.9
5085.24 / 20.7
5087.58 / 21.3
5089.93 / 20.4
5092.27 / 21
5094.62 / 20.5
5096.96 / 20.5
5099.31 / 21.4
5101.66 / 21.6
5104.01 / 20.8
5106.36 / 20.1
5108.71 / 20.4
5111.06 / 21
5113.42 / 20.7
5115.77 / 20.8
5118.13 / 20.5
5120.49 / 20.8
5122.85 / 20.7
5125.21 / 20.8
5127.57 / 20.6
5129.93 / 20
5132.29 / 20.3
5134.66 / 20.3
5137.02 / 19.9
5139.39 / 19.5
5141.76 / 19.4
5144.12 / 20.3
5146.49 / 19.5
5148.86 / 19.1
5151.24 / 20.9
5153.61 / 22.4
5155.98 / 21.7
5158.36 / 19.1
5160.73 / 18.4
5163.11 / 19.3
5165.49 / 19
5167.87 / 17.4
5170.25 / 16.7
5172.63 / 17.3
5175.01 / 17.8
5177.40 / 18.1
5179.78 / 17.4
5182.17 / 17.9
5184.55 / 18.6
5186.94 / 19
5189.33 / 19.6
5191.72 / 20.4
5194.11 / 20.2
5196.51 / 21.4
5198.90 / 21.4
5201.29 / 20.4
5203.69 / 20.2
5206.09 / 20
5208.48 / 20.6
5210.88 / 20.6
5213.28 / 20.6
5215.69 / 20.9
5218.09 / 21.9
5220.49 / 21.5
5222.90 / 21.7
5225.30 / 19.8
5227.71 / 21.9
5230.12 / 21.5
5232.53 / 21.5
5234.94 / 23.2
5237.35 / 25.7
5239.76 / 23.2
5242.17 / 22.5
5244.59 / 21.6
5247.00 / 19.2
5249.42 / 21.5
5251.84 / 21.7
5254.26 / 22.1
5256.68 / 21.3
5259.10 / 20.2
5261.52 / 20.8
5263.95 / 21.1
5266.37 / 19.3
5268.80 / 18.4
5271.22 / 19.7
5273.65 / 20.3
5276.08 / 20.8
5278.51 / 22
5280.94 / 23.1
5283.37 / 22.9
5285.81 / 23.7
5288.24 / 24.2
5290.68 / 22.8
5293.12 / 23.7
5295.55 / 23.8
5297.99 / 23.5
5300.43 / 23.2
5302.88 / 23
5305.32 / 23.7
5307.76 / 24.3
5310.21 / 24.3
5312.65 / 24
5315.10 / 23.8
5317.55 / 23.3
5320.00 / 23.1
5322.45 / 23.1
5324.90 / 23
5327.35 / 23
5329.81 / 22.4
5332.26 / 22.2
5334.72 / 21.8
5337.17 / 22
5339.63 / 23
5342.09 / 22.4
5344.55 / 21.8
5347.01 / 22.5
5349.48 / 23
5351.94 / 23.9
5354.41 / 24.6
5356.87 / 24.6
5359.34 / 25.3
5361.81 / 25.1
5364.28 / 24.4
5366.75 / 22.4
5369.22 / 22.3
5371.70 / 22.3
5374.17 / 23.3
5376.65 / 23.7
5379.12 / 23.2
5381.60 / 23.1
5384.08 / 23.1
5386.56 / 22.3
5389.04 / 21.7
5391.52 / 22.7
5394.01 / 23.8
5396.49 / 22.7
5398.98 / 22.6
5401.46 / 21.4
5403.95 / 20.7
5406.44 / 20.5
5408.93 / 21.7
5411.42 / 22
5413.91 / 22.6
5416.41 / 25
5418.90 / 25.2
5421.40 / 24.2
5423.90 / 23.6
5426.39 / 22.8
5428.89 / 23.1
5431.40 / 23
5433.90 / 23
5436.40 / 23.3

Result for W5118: 0.03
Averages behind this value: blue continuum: 20.9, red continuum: 23.1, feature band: 20.6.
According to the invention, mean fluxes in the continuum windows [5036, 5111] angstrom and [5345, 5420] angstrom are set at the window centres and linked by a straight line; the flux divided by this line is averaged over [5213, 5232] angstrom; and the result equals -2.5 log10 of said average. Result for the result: 0.03 mag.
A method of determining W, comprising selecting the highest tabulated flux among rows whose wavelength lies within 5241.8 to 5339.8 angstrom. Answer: 24.3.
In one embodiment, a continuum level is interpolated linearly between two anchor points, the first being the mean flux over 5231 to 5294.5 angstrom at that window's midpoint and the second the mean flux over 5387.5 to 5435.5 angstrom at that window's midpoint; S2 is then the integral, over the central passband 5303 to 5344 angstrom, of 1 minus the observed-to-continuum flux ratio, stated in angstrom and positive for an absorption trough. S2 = -1.6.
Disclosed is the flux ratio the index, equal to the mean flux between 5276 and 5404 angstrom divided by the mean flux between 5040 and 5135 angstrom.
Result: 1.11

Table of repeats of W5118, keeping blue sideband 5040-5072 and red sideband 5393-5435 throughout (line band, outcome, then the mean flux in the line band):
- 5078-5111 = 0.04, 20.6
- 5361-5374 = -0.03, 23.2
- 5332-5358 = -0.02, 22.9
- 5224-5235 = 0.03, 21.4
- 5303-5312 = -0.08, 24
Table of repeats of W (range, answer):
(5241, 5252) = 22.5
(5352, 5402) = 25.3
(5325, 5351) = 23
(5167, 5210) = 21.4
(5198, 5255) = 25.7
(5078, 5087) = 20.7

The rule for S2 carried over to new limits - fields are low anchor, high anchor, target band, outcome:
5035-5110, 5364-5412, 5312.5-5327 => -0.8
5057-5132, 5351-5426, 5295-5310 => -0.8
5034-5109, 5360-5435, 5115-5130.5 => 0.4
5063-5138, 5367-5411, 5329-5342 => -0.1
